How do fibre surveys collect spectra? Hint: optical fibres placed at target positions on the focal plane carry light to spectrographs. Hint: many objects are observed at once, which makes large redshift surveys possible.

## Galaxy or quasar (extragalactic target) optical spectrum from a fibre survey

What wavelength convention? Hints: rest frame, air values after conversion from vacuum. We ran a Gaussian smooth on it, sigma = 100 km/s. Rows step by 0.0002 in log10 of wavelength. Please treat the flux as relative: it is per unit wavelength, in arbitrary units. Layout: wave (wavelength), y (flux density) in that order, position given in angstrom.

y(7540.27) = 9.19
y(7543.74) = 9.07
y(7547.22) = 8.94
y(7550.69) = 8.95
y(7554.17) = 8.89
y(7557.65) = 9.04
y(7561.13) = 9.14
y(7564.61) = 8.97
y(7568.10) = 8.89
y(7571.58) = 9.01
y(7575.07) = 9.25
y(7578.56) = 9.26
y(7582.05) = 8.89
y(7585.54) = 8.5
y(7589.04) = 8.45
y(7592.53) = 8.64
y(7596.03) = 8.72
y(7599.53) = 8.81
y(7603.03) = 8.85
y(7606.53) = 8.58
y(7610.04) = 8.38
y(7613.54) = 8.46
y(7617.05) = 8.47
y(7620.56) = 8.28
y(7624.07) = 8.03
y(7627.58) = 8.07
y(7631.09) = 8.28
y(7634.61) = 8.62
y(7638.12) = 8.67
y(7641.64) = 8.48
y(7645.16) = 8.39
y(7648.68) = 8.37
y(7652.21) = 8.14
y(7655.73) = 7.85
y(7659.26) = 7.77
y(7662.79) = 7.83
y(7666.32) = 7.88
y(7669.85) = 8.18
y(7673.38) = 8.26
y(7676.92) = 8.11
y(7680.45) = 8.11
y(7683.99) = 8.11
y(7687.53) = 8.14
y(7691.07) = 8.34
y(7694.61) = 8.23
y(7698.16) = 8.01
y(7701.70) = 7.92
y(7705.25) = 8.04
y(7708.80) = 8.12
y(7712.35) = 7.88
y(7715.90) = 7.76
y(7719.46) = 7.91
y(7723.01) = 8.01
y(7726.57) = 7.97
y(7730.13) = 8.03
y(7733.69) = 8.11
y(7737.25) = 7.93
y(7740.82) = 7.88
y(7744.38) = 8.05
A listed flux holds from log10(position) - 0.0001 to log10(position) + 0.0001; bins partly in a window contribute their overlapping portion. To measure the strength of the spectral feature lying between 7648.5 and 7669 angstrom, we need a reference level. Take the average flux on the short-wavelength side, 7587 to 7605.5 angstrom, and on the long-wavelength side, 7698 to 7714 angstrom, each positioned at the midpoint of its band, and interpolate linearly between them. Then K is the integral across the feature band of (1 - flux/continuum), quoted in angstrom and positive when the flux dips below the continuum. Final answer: 0.8 angstrom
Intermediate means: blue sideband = 8.69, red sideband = 8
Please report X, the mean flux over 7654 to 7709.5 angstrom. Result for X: 8.05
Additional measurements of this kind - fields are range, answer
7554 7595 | 8.91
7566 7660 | 8.53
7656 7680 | 8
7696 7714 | 8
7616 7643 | 8.36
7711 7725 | 7.89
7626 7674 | 8.2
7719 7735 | 8.01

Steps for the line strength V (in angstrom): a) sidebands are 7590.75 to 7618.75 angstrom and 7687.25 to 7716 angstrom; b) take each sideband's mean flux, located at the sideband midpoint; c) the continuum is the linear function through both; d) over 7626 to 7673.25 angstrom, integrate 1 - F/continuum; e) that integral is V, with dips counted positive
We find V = 0.92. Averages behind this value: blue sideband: 8.61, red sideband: 8.06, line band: 8.2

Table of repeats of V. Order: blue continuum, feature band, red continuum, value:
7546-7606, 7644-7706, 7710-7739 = 1.3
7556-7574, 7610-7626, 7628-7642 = 0.5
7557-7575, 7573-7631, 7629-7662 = 0.6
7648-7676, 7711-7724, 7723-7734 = 0.2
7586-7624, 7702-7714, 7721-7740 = 0.1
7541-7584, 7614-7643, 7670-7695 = 0.7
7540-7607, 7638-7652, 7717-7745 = 0.1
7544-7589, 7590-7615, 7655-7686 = 0.0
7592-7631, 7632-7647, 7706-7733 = -0.3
